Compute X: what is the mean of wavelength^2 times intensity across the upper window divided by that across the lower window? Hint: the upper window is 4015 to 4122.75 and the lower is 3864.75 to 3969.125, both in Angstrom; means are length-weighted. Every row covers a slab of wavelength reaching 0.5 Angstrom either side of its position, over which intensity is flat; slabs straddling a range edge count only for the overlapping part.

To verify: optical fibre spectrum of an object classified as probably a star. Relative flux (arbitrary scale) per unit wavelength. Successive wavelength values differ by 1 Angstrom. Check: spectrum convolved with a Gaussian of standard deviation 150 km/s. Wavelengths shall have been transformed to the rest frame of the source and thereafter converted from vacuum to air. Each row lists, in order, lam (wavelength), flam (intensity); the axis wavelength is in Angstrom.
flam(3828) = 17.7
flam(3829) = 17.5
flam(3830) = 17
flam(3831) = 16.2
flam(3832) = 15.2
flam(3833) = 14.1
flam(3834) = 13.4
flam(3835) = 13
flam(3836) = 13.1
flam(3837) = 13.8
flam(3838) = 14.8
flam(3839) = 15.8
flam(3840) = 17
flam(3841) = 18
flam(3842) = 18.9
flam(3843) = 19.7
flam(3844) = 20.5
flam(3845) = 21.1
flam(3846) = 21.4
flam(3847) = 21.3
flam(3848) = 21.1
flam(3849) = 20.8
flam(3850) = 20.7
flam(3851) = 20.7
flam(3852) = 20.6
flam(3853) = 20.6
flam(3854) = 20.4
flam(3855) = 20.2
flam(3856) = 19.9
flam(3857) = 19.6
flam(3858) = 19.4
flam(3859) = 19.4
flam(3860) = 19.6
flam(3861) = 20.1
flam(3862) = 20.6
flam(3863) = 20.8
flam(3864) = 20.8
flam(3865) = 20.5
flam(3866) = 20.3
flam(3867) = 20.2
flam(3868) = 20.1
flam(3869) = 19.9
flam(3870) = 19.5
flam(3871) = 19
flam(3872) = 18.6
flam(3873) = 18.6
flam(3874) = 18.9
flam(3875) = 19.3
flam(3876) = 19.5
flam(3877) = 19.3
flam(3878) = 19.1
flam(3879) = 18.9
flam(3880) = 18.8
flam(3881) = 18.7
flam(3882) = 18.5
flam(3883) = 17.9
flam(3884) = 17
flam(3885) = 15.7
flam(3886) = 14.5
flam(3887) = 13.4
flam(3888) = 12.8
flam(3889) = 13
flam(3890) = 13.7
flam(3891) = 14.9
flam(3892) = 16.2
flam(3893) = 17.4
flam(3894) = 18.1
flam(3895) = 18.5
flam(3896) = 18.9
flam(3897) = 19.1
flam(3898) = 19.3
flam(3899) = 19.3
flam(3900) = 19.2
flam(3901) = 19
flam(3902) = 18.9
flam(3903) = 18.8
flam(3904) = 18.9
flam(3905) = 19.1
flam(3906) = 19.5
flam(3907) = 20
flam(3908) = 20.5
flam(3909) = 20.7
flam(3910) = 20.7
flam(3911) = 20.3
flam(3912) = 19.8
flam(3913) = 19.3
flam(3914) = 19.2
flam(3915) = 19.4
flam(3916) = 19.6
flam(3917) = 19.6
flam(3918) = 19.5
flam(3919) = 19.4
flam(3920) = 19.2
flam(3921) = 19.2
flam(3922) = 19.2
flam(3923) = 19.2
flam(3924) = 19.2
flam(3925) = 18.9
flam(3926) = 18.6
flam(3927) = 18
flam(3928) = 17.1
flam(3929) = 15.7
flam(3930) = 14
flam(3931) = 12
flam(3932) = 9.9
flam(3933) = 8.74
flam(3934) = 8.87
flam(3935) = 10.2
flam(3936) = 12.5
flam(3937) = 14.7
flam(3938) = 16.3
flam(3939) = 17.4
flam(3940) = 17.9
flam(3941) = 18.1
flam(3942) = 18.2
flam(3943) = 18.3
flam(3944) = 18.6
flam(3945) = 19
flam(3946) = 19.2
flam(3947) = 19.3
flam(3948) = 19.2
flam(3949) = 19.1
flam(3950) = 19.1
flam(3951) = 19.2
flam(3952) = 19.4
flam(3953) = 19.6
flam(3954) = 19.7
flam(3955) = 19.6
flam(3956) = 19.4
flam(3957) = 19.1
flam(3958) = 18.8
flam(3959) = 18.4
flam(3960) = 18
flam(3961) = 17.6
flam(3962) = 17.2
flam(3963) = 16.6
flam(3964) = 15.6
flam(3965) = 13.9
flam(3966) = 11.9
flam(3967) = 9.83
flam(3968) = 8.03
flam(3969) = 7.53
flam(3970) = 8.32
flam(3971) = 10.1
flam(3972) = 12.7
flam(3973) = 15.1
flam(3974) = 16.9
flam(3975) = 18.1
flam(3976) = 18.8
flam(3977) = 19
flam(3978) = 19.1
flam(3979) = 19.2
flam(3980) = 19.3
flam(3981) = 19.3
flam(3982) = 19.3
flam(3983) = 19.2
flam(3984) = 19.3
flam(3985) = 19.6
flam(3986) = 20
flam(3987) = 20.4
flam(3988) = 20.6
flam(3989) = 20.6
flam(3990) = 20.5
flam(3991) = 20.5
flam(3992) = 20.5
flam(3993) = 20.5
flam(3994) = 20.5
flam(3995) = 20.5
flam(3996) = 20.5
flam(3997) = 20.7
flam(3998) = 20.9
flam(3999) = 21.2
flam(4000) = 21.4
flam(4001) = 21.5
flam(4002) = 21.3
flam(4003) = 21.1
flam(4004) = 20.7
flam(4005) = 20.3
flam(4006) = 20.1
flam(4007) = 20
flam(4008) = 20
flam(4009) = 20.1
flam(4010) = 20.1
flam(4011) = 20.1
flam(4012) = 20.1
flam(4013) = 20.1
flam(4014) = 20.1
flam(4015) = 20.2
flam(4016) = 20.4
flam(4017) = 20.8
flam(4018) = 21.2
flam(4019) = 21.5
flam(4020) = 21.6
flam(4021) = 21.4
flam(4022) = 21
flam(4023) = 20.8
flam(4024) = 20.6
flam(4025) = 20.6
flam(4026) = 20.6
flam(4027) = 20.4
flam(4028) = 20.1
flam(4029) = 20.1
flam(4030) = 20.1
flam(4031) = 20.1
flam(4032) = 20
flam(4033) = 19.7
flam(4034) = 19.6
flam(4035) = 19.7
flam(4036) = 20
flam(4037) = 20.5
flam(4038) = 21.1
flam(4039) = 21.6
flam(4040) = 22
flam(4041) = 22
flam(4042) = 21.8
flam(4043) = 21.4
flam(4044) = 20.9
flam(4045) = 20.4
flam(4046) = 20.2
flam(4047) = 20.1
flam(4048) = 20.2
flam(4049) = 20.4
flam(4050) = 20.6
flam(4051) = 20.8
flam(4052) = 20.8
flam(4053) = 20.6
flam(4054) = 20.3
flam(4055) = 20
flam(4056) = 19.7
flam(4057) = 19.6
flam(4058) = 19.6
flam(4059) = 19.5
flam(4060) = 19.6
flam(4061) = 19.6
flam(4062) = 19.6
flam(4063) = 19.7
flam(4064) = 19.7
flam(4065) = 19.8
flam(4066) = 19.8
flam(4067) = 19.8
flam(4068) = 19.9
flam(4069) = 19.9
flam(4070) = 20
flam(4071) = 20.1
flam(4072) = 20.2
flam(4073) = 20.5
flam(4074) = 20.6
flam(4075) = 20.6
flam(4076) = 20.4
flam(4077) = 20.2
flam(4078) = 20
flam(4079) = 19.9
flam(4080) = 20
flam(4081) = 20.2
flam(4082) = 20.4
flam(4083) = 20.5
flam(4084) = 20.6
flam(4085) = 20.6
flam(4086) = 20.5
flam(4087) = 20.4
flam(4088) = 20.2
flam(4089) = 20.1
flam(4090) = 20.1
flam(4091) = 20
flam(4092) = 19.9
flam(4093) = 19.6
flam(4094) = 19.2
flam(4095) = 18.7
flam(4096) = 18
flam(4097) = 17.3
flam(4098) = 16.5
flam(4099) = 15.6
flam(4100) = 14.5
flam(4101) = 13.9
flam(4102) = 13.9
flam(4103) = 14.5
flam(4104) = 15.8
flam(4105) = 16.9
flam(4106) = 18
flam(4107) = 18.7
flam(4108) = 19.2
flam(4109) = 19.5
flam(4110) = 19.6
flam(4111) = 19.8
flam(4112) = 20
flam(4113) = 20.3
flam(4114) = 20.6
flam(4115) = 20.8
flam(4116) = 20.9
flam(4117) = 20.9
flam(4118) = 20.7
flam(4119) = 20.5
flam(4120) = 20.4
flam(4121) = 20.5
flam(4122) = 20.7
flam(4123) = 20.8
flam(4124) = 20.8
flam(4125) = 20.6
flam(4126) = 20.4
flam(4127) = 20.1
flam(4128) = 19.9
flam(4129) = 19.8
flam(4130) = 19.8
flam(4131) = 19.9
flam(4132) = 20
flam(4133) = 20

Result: 1.2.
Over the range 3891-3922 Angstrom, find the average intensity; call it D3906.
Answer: 19.1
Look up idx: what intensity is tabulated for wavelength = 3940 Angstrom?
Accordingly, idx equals 17.9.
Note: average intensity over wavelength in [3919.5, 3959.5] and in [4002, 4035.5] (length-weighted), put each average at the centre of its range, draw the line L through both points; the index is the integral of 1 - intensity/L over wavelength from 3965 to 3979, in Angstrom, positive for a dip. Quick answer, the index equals 3.7 Angstrom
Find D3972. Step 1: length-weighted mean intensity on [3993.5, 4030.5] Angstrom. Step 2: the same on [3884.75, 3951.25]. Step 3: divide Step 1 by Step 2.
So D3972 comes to 1.18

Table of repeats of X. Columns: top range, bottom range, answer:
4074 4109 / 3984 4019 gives 0.95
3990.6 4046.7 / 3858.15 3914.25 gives 1.18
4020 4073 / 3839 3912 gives 1.17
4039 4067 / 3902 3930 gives 1.14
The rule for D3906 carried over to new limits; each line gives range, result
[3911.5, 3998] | 17.5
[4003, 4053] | 20.6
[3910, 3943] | 16.9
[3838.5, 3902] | 18.8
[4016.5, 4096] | 20.3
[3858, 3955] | 18.1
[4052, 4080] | 20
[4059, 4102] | 19.4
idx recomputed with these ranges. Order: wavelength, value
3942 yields 18.2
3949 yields 19.1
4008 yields 20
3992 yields 20.5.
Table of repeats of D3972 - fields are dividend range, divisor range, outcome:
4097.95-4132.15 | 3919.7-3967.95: 1.13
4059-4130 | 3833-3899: 1.06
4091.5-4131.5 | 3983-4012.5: 0.93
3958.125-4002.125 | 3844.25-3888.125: 0.92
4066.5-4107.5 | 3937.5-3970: 1.11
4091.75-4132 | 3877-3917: 1.04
